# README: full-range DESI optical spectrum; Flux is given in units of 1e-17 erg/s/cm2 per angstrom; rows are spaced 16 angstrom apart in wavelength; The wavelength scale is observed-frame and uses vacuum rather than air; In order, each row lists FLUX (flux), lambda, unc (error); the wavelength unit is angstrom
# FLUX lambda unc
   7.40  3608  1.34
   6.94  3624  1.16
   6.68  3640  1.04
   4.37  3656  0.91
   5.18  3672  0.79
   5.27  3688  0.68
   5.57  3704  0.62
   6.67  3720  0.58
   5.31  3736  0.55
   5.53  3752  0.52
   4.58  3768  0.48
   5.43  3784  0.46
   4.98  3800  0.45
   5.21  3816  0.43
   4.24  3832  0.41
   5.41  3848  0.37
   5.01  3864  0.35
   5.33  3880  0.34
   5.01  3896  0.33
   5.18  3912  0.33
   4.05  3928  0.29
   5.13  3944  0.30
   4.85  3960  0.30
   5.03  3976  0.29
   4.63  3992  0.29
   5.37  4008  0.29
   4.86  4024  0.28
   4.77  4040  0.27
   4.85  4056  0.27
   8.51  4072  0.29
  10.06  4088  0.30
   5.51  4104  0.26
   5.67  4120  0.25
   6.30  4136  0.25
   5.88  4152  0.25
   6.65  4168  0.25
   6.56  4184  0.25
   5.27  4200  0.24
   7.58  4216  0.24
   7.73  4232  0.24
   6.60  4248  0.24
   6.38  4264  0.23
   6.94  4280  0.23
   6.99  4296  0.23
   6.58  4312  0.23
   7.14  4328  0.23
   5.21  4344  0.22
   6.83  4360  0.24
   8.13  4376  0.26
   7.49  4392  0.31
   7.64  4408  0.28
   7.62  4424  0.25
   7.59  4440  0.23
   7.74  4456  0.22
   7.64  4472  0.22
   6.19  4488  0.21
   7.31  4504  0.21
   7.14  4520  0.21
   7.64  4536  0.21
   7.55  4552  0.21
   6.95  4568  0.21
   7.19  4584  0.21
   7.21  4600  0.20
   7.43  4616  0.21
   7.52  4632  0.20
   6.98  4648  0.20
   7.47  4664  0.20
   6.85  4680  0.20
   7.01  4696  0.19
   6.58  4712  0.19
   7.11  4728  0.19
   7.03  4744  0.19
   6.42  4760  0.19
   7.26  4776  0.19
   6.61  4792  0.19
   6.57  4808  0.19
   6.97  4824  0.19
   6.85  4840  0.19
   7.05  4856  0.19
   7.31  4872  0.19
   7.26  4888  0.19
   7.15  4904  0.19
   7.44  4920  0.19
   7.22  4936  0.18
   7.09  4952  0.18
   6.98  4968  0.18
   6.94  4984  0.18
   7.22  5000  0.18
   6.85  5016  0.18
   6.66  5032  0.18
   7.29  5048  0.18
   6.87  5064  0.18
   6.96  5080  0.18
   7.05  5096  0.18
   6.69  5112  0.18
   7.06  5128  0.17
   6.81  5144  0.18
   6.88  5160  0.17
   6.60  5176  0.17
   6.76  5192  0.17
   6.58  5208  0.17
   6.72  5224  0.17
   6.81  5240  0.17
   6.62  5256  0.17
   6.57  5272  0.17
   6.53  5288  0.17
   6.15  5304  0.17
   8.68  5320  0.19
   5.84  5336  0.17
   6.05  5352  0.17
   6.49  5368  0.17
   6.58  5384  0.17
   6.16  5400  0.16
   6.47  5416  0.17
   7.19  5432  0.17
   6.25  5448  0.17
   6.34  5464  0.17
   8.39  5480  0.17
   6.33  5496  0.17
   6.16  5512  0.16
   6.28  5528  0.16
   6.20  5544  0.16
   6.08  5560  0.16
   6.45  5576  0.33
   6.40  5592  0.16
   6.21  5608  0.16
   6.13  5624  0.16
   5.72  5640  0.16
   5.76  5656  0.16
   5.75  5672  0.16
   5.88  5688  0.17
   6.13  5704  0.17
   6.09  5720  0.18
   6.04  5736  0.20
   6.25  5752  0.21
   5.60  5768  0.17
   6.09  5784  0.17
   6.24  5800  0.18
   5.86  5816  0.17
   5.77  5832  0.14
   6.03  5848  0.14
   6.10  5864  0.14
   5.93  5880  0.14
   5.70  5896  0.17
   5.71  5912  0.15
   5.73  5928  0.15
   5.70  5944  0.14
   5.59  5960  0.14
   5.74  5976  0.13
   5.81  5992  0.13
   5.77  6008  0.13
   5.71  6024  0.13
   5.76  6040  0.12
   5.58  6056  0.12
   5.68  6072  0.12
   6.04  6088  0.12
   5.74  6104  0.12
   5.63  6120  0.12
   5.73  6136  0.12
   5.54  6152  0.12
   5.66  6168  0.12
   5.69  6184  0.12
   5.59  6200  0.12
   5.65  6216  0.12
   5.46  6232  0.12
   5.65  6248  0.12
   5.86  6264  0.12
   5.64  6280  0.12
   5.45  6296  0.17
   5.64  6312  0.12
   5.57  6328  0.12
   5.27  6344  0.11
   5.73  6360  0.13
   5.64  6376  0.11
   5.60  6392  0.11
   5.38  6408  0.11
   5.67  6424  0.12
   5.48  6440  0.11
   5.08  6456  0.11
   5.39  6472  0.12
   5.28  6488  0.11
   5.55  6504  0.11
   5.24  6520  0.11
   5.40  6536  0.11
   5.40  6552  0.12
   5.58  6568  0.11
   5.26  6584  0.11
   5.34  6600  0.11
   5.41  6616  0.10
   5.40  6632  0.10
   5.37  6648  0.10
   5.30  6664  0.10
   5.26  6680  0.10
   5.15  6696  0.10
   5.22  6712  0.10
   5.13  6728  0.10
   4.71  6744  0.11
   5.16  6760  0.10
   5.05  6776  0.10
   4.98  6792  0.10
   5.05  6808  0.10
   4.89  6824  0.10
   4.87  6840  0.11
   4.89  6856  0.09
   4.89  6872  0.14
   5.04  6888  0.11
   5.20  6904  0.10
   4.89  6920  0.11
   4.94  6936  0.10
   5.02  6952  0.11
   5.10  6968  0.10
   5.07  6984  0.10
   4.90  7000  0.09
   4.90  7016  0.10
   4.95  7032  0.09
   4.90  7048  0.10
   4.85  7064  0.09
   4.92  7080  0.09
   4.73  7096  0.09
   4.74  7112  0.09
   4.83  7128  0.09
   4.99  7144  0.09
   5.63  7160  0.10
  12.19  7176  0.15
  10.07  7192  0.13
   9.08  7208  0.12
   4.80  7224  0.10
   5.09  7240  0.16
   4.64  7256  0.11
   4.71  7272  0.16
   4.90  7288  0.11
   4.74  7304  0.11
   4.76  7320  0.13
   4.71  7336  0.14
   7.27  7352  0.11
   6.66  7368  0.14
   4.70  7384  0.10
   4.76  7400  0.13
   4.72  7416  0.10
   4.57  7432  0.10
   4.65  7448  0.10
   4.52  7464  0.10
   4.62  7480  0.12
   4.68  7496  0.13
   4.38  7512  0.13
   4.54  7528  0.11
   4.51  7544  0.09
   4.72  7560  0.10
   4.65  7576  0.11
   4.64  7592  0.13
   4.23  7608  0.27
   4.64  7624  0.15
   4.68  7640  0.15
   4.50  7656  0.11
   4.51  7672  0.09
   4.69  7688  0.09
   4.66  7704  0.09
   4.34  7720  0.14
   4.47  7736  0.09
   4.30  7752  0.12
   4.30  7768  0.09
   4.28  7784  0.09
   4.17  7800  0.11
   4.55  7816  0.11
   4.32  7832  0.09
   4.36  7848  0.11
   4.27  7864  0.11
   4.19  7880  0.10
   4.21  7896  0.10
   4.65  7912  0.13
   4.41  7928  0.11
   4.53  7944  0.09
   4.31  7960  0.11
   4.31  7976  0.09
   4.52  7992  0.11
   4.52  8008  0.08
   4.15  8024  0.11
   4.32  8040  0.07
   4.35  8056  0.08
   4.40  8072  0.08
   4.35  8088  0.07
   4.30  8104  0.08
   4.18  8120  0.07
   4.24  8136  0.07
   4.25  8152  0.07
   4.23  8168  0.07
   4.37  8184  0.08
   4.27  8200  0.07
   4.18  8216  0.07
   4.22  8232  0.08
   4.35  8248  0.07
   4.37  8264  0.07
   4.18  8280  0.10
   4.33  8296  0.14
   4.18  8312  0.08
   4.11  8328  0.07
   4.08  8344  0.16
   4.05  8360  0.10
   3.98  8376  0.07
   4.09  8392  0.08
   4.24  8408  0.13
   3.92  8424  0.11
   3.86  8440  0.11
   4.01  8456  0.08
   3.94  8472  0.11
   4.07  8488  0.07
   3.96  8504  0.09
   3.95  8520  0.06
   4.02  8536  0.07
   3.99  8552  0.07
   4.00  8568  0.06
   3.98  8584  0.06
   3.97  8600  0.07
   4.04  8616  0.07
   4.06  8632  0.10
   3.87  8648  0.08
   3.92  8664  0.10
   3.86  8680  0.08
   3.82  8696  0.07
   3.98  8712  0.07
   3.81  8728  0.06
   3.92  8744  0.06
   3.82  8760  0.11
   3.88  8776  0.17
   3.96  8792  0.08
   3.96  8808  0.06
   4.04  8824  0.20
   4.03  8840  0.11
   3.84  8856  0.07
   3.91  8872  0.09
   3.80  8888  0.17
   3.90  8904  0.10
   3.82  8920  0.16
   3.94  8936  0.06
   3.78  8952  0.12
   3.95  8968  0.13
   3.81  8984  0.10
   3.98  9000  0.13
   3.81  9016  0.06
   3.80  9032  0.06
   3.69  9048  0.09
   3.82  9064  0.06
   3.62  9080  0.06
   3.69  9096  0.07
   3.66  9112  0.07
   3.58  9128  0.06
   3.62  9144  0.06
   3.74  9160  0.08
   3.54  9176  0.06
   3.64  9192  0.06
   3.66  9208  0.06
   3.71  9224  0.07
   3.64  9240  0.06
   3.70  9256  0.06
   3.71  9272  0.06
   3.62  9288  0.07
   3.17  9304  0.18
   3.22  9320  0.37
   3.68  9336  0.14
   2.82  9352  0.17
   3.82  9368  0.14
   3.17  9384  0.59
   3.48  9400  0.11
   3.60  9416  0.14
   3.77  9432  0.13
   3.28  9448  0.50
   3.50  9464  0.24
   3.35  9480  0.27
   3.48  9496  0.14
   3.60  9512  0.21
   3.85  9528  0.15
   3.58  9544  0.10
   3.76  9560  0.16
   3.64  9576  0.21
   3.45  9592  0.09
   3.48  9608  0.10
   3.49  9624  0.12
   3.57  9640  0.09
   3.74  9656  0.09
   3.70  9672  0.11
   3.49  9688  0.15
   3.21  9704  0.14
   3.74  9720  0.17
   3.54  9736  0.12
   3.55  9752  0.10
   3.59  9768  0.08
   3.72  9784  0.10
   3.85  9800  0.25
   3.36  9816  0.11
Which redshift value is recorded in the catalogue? 0.094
